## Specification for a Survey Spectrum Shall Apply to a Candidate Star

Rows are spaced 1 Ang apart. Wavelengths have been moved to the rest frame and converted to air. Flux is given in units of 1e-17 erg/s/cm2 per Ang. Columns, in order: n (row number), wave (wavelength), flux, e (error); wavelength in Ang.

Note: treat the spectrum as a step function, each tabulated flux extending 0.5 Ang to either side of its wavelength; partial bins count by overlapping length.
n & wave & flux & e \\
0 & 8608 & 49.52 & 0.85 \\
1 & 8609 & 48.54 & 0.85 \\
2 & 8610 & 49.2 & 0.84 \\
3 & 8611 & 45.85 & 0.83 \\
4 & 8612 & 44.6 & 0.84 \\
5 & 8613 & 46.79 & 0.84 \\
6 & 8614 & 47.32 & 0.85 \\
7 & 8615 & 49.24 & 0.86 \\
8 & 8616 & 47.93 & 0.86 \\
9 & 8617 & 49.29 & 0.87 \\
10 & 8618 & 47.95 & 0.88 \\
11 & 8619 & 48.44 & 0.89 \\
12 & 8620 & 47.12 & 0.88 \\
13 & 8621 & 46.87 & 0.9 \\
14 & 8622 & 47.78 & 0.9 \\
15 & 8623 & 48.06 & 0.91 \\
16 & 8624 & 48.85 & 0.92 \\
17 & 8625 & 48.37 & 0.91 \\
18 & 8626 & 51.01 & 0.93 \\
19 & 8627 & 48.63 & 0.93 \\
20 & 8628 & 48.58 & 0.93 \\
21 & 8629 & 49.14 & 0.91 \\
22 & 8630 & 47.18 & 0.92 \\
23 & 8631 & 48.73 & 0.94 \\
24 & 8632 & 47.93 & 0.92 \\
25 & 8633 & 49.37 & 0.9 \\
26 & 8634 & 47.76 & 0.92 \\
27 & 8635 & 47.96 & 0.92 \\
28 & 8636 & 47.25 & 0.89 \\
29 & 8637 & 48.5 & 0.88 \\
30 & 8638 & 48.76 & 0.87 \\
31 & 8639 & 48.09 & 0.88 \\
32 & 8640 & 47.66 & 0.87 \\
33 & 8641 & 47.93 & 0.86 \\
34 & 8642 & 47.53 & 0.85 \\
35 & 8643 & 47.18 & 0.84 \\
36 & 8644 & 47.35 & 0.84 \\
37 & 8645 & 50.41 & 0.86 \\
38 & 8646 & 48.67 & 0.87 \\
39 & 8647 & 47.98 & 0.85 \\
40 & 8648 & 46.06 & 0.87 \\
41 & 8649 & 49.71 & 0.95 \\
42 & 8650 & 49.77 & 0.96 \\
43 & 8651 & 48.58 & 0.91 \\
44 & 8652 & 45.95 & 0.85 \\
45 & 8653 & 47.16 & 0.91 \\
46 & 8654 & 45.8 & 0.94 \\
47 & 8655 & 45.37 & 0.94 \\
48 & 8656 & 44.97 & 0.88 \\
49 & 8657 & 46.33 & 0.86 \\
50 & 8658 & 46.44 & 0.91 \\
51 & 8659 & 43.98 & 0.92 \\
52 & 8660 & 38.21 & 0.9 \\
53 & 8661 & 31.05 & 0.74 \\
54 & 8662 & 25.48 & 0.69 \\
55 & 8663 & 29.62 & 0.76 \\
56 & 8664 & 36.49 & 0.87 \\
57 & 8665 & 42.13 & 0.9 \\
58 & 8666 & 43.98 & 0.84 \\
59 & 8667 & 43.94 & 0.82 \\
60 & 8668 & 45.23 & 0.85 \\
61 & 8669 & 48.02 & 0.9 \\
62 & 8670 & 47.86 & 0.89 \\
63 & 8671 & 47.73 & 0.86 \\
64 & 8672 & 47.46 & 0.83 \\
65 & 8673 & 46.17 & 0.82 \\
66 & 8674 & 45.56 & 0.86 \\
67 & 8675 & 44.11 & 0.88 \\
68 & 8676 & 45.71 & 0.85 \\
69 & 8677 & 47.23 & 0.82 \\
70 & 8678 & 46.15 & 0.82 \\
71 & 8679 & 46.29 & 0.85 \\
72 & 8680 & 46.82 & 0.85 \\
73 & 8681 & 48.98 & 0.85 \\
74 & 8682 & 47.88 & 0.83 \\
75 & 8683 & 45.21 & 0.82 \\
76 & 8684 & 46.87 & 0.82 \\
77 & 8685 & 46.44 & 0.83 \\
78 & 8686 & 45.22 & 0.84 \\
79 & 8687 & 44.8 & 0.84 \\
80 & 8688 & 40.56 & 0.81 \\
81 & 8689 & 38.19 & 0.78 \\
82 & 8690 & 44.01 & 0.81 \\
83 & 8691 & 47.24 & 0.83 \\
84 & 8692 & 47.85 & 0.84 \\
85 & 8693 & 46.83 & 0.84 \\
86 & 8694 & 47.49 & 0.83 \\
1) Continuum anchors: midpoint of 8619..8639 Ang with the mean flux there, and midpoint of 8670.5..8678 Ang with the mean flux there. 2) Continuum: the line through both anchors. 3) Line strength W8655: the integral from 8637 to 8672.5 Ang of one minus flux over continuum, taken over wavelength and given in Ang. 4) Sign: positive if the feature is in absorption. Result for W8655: 1.7 Ang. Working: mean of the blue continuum 48.3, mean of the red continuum 46.3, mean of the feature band 44.9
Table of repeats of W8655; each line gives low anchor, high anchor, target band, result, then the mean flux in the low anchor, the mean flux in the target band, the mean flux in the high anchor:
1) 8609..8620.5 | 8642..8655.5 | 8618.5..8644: -0.3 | 47.7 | 48.2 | 47.7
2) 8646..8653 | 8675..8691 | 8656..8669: 1.9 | 48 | 40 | 45.4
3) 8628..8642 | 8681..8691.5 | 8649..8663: 1.2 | 48.2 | 42.8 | 44.8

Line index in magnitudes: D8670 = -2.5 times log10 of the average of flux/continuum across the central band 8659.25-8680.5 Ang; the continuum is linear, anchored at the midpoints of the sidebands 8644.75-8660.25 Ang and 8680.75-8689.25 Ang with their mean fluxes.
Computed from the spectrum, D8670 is 0.08 mag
